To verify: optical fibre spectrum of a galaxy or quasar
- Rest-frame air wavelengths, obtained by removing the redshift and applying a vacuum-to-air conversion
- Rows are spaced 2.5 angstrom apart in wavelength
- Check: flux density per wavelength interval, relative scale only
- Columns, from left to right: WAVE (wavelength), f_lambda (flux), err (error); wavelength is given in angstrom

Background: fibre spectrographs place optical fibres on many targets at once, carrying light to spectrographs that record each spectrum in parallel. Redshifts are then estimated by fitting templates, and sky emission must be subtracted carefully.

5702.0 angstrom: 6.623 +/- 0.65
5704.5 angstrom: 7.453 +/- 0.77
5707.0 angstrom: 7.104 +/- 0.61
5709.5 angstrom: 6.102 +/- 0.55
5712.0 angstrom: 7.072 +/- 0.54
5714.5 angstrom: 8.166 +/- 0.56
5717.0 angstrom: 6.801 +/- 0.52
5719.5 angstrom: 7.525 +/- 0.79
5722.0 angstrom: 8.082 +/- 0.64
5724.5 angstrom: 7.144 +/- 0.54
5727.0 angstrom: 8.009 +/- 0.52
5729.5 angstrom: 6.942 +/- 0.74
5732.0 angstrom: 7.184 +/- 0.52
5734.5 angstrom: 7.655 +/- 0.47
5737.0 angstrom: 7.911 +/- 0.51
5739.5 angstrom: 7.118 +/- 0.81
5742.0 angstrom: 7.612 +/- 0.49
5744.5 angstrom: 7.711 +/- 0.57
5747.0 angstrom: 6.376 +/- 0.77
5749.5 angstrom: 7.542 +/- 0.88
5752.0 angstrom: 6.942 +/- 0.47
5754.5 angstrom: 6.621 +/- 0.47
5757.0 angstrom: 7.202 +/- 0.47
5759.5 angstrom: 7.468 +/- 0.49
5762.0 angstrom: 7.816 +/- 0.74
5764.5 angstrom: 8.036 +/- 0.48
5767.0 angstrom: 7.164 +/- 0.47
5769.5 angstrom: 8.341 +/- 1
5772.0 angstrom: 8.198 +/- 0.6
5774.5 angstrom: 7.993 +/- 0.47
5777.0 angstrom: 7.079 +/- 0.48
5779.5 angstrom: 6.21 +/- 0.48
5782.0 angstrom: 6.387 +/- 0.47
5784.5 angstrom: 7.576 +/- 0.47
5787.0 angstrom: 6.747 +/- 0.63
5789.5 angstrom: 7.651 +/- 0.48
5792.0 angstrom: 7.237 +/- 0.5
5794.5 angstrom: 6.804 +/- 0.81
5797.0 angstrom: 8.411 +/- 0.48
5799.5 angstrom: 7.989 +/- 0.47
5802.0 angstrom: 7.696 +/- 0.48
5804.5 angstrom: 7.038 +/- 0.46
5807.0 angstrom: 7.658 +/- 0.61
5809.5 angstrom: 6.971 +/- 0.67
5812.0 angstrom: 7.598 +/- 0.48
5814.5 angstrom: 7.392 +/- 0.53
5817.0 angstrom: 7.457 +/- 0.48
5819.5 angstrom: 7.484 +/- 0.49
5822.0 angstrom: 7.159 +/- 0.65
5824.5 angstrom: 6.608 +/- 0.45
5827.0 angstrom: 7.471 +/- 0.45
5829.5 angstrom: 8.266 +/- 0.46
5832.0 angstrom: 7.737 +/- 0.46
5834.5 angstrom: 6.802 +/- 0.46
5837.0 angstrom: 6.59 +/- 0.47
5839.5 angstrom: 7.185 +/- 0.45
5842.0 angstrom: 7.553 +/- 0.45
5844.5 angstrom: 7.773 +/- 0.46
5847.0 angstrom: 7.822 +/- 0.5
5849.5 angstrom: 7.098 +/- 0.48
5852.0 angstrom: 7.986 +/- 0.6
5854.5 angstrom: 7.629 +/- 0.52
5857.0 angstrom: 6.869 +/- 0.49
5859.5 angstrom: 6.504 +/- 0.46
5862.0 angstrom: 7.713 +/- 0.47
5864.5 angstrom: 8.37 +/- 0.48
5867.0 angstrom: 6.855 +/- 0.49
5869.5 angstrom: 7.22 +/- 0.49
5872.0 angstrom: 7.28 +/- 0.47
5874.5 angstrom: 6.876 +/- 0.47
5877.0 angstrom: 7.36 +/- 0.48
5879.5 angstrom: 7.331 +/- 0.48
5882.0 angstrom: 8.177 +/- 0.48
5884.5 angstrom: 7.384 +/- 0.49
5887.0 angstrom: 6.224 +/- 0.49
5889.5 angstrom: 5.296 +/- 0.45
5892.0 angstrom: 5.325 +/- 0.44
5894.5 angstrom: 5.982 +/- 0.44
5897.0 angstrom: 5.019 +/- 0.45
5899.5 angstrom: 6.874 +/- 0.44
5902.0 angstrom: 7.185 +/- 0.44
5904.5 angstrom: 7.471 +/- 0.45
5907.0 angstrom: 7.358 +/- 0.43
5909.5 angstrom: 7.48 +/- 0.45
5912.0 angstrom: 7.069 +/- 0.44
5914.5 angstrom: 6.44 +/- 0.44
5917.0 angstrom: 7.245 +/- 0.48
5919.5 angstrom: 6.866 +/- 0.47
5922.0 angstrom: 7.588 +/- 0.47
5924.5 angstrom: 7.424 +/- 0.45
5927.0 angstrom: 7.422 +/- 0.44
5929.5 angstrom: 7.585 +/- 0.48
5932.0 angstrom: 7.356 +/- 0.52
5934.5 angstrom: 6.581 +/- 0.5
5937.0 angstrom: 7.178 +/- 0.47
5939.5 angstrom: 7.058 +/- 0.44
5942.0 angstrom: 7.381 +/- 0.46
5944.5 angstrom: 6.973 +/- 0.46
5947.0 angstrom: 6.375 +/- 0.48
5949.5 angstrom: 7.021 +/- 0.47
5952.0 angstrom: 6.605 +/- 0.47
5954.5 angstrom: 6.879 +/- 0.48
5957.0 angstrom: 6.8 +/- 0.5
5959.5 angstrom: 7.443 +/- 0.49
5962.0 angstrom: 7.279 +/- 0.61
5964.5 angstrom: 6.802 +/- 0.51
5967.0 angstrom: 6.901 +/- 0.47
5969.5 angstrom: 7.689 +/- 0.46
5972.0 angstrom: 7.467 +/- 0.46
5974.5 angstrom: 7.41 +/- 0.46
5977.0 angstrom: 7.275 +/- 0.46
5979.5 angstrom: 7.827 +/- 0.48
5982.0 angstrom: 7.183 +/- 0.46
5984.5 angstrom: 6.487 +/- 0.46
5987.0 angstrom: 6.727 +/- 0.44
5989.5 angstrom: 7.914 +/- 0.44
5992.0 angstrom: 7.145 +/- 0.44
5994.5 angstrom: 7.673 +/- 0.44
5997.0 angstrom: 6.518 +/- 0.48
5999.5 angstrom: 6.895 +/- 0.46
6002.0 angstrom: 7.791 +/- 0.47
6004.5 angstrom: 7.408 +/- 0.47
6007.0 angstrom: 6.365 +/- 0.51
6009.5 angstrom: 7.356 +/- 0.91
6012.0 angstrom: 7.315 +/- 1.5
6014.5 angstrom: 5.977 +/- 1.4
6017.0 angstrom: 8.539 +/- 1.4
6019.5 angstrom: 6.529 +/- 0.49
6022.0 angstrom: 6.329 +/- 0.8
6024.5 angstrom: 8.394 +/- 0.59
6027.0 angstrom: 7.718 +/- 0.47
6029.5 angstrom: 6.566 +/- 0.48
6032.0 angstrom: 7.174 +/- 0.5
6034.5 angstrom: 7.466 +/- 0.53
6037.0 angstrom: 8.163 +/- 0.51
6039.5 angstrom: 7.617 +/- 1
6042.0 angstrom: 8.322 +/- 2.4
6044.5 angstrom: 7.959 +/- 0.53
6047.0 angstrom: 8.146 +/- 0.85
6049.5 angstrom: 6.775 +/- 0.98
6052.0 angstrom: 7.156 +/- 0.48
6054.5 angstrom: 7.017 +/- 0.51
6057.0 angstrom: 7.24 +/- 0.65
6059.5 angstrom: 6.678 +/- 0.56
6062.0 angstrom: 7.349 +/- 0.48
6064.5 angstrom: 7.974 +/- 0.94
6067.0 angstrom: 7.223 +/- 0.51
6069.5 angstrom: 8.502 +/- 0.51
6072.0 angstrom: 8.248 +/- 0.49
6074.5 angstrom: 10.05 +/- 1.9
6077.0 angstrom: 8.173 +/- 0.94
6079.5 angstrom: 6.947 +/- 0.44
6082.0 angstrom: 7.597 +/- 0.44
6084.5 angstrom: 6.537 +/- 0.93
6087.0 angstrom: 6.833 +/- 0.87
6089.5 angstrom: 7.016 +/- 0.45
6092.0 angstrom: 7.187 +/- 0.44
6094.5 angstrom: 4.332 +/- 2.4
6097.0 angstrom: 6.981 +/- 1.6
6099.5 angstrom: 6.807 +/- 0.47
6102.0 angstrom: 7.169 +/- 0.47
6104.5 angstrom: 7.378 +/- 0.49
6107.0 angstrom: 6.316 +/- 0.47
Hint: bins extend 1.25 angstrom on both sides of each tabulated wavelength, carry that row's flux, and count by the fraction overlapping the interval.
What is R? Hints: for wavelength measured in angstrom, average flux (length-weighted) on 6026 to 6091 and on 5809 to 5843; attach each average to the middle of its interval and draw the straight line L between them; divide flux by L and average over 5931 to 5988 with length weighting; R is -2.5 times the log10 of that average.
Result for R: 0.056 mag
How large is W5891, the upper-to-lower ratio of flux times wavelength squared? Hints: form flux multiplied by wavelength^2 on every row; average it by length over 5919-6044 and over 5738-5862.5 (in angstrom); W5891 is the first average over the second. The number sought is 1.0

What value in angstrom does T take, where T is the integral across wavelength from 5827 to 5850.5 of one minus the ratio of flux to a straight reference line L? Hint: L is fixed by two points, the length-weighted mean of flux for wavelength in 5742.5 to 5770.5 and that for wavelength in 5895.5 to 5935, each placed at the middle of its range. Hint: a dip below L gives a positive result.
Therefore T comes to -0.7 angstrom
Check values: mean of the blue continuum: 7.38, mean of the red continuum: 7.06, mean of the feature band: 7.43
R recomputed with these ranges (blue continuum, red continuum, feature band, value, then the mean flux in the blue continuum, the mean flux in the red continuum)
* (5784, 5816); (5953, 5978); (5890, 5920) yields 0.10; 7.44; 7.19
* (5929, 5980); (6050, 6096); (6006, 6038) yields 0.00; 7.12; 7.33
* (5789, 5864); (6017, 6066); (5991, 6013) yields 0.04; 7.41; 7.43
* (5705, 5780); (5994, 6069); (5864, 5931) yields 0.06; 7.38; 7.33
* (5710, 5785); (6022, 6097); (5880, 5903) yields 0.16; 7.38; 7.43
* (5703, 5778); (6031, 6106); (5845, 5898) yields 0.06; 7.41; 7.4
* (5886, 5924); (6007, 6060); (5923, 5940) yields -0.07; 6.65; 7.34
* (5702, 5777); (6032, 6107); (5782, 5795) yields 0.04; 7.4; 7.39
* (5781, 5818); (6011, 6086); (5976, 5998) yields 0.04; 7.38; 7.52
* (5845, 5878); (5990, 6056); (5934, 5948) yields 0.06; 7.36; 7.33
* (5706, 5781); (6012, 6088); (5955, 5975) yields 0.04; 7.37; 7.51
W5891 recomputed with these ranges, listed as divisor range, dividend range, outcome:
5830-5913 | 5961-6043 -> 1.07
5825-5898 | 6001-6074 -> 1.11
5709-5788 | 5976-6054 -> 1.09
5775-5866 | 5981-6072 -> 1.07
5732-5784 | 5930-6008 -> 1.04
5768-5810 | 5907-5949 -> 1.01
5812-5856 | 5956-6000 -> 1.02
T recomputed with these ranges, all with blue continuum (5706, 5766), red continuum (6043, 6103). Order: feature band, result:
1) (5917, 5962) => 1.4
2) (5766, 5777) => -0.8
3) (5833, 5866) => -0.2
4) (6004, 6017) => 0.6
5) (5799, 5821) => -0.3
